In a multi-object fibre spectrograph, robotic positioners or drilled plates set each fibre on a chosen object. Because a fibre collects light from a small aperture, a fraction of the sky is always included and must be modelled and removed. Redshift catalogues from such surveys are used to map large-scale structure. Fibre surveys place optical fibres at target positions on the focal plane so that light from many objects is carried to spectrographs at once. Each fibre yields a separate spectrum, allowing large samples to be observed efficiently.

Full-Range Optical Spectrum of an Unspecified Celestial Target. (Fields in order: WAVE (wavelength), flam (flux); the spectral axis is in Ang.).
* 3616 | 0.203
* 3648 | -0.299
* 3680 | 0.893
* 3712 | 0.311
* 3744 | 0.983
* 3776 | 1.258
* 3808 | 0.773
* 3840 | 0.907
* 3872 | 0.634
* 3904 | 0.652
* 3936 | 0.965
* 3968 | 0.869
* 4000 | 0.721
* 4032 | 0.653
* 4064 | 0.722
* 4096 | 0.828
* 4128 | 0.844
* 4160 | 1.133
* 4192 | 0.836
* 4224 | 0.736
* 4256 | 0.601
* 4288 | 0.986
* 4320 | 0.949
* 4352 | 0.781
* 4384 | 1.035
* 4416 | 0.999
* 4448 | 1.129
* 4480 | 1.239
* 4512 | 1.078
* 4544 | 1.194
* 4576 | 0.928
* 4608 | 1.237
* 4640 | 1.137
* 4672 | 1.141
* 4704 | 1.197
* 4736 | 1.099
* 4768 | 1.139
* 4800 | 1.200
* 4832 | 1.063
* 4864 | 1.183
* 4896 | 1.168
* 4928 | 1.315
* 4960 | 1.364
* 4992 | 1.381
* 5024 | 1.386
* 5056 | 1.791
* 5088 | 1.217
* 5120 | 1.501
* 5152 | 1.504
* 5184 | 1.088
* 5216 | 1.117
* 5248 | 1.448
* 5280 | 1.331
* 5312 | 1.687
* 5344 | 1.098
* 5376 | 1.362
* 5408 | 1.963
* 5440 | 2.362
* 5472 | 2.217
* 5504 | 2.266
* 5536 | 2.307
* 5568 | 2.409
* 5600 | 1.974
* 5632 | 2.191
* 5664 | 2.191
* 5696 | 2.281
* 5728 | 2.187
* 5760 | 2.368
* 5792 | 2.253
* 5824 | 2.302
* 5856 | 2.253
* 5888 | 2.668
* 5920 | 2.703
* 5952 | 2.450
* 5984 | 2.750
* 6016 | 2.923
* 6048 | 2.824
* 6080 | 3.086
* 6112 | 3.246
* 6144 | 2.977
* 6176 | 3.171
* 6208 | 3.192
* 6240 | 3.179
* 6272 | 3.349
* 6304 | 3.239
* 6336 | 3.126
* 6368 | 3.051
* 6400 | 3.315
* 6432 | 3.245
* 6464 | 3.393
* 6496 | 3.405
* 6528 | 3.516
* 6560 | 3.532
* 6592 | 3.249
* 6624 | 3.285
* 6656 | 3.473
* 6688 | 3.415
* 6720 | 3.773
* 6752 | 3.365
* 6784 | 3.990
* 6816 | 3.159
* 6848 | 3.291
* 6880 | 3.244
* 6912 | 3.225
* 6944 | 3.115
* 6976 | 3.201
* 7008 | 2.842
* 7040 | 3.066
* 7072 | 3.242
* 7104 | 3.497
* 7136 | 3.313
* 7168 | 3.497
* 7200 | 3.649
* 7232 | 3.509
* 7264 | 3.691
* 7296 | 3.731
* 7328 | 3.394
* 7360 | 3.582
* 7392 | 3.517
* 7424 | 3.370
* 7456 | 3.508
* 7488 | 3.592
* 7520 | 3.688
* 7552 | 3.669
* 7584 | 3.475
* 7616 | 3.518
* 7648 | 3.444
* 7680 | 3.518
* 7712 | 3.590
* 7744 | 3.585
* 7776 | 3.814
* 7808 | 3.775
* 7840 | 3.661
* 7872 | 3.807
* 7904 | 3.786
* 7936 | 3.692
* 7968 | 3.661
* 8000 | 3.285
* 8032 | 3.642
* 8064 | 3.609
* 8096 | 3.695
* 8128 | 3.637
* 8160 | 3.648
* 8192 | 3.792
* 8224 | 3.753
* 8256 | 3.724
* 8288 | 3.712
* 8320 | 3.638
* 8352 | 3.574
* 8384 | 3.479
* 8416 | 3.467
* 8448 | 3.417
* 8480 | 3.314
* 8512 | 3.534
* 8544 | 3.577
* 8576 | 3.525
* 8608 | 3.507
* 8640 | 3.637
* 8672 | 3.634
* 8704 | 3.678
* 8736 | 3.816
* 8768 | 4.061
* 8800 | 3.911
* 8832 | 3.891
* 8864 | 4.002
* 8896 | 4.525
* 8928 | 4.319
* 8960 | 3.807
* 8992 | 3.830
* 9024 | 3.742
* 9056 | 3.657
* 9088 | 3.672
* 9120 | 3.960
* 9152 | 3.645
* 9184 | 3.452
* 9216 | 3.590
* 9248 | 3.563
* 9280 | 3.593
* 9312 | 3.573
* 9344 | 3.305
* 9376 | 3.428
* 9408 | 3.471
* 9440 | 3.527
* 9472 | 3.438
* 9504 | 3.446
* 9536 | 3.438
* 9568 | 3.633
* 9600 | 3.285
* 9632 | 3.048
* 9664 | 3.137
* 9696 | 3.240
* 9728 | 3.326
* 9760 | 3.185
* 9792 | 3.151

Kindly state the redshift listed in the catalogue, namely 0.36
